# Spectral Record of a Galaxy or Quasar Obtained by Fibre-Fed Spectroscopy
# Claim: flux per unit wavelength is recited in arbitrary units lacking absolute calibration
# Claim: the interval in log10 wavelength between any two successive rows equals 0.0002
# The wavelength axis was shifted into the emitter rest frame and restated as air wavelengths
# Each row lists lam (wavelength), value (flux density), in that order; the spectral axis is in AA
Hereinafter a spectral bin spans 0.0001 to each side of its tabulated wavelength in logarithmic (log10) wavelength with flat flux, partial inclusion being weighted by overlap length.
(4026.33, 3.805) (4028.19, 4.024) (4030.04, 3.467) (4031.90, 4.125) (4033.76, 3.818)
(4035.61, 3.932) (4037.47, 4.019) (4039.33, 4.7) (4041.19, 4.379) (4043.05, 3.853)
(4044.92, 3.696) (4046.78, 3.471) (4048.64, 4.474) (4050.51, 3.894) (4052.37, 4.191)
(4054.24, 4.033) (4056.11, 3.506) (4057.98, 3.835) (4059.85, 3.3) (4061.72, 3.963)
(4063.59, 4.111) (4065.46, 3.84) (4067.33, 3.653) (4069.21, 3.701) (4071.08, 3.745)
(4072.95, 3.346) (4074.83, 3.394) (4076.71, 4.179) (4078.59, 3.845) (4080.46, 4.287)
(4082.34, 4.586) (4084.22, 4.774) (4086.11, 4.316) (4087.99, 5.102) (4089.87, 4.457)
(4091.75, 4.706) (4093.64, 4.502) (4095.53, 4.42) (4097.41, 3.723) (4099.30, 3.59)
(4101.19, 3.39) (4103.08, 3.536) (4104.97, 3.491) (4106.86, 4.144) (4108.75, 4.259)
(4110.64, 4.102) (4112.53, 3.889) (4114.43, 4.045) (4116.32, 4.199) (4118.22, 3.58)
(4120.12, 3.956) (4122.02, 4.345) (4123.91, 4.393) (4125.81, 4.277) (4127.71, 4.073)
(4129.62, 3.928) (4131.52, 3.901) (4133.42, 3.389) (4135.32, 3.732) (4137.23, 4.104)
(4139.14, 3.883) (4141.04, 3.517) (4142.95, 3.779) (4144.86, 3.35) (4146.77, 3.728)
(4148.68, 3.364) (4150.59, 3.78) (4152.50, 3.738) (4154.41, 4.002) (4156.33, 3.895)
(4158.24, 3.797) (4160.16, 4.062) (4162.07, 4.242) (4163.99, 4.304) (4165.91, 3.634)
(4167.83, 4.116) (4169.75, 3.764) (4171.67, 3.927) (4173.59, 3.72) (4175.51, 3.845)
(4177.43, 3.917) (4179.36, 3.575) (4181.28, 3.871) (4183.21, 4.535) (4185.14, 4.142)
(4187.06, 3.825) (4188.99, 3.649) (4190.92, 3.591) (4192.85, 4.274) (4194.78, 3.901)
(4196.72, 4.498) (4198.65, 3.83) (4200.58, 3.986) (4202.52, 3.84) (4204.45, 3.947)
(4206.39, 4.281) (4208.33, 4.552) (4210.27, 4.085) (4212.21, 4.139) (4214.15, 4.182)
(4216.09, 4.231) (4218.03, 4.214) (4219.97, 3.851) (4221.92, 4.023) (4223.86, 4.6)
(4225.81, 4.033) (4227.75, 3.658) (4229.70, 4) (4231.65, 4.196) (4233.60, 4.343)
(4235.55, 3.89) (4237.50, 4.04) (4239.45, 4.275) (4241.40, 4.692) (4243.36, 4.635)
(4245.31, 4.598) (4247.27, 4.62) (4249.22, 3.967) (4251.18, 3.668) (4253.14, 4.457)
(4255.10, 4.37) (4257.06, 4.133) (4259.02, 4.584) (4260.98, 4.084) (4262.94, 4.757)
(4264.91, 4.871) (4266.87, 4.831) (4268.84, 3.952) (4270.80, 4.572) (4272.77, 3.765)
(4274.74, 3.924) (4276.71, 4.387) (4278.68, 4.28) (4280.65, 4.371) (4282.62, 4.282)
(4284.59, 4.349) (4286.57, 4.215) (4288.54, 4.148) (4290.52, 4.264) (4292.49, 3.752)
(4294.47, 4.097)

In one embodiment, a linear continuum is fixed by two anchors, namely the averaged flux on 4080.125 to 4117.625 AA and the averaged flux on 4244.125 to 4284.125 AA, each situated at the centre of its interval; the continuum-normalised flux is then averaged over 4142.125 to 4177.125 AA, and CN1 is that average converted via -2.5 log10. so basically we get 0.10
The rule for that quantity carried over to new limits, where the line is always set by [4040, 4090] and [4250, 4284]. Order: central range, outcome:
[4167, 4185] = 0.064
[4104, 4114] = 0.022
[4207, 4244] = 0.015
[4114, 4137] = 0.027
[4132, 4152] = 0.124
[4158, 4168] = 0.030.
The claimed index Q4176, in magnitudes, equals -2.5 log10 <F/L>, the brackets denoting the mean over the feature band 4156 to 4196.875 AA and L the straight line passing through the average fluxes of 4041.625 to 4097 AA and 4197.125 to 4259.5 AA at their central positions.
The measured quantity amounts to 0.05 mag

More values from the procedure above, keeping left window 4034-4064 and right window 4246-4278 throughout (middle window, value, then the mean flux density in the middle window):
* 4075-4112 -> -0.04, 4.16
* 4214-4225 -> 0.01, 4.18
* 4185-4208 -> 0.06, 3.99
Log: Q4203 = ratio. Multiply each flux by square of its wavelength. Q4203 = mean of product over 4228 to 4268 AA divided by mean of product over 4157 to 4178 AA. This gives 1.14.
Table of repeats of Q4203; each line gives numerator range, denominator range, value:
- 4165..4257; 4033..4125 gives 1.09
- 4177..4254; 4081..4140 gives 1.06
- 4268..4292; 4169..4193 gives 1.13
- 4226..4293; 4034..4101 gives 1.16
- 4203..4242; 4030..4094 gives 1.11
